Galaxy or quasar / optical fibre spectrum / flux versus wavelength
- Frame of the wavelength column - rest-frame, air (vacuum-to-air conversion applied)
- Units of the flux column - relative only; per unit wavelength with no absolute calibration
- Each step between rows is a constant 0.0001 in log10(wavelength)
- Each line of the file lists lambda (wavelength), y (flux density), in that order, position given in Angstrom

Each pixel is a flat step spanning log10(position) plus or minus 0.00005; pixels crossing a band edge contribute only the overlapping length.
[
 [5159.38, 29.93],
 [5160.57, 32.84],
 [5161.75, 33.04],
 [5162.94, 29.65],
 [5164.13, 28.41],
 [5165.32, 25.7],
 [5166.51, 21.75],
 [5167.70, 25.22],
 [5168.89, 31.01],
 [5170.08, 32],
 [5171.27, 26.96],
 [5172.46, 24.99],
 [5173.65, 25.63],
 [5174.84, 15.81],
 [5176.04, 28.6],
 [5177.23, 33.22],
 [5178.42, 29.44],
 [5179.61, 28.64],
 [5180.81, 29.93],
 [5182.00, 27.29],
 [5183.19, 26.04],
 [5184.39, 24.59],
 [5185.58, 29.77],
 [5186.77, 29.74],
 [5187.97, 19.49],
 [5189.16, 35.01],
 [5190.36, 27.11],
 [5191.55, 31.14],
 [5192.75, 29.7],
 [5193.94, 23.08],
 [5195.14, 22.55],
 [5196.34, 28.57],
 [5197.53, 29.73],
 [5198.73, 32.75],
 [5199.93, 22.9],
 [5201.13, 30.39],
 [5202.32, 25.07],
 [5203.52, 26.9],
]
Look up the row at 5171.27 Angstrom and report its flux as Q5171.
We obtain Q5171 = 26.96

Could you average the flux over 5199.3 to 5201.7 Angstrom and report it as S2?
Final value 26.6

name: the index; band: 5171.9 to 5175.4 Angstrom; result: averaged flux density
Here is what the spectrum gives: 22.2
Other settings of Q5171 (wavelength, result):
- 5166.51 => 21.75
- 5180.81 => 29.93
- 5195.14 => 22.55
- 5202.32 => 25.07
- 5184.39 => 24.59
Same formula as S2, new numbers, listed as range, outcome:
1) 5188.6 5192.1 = 31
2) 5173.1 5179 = 26.5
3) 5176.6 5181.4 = 30.3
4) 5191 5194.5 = 28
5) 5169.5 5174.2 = 27.4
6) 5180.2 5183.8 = 27.7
